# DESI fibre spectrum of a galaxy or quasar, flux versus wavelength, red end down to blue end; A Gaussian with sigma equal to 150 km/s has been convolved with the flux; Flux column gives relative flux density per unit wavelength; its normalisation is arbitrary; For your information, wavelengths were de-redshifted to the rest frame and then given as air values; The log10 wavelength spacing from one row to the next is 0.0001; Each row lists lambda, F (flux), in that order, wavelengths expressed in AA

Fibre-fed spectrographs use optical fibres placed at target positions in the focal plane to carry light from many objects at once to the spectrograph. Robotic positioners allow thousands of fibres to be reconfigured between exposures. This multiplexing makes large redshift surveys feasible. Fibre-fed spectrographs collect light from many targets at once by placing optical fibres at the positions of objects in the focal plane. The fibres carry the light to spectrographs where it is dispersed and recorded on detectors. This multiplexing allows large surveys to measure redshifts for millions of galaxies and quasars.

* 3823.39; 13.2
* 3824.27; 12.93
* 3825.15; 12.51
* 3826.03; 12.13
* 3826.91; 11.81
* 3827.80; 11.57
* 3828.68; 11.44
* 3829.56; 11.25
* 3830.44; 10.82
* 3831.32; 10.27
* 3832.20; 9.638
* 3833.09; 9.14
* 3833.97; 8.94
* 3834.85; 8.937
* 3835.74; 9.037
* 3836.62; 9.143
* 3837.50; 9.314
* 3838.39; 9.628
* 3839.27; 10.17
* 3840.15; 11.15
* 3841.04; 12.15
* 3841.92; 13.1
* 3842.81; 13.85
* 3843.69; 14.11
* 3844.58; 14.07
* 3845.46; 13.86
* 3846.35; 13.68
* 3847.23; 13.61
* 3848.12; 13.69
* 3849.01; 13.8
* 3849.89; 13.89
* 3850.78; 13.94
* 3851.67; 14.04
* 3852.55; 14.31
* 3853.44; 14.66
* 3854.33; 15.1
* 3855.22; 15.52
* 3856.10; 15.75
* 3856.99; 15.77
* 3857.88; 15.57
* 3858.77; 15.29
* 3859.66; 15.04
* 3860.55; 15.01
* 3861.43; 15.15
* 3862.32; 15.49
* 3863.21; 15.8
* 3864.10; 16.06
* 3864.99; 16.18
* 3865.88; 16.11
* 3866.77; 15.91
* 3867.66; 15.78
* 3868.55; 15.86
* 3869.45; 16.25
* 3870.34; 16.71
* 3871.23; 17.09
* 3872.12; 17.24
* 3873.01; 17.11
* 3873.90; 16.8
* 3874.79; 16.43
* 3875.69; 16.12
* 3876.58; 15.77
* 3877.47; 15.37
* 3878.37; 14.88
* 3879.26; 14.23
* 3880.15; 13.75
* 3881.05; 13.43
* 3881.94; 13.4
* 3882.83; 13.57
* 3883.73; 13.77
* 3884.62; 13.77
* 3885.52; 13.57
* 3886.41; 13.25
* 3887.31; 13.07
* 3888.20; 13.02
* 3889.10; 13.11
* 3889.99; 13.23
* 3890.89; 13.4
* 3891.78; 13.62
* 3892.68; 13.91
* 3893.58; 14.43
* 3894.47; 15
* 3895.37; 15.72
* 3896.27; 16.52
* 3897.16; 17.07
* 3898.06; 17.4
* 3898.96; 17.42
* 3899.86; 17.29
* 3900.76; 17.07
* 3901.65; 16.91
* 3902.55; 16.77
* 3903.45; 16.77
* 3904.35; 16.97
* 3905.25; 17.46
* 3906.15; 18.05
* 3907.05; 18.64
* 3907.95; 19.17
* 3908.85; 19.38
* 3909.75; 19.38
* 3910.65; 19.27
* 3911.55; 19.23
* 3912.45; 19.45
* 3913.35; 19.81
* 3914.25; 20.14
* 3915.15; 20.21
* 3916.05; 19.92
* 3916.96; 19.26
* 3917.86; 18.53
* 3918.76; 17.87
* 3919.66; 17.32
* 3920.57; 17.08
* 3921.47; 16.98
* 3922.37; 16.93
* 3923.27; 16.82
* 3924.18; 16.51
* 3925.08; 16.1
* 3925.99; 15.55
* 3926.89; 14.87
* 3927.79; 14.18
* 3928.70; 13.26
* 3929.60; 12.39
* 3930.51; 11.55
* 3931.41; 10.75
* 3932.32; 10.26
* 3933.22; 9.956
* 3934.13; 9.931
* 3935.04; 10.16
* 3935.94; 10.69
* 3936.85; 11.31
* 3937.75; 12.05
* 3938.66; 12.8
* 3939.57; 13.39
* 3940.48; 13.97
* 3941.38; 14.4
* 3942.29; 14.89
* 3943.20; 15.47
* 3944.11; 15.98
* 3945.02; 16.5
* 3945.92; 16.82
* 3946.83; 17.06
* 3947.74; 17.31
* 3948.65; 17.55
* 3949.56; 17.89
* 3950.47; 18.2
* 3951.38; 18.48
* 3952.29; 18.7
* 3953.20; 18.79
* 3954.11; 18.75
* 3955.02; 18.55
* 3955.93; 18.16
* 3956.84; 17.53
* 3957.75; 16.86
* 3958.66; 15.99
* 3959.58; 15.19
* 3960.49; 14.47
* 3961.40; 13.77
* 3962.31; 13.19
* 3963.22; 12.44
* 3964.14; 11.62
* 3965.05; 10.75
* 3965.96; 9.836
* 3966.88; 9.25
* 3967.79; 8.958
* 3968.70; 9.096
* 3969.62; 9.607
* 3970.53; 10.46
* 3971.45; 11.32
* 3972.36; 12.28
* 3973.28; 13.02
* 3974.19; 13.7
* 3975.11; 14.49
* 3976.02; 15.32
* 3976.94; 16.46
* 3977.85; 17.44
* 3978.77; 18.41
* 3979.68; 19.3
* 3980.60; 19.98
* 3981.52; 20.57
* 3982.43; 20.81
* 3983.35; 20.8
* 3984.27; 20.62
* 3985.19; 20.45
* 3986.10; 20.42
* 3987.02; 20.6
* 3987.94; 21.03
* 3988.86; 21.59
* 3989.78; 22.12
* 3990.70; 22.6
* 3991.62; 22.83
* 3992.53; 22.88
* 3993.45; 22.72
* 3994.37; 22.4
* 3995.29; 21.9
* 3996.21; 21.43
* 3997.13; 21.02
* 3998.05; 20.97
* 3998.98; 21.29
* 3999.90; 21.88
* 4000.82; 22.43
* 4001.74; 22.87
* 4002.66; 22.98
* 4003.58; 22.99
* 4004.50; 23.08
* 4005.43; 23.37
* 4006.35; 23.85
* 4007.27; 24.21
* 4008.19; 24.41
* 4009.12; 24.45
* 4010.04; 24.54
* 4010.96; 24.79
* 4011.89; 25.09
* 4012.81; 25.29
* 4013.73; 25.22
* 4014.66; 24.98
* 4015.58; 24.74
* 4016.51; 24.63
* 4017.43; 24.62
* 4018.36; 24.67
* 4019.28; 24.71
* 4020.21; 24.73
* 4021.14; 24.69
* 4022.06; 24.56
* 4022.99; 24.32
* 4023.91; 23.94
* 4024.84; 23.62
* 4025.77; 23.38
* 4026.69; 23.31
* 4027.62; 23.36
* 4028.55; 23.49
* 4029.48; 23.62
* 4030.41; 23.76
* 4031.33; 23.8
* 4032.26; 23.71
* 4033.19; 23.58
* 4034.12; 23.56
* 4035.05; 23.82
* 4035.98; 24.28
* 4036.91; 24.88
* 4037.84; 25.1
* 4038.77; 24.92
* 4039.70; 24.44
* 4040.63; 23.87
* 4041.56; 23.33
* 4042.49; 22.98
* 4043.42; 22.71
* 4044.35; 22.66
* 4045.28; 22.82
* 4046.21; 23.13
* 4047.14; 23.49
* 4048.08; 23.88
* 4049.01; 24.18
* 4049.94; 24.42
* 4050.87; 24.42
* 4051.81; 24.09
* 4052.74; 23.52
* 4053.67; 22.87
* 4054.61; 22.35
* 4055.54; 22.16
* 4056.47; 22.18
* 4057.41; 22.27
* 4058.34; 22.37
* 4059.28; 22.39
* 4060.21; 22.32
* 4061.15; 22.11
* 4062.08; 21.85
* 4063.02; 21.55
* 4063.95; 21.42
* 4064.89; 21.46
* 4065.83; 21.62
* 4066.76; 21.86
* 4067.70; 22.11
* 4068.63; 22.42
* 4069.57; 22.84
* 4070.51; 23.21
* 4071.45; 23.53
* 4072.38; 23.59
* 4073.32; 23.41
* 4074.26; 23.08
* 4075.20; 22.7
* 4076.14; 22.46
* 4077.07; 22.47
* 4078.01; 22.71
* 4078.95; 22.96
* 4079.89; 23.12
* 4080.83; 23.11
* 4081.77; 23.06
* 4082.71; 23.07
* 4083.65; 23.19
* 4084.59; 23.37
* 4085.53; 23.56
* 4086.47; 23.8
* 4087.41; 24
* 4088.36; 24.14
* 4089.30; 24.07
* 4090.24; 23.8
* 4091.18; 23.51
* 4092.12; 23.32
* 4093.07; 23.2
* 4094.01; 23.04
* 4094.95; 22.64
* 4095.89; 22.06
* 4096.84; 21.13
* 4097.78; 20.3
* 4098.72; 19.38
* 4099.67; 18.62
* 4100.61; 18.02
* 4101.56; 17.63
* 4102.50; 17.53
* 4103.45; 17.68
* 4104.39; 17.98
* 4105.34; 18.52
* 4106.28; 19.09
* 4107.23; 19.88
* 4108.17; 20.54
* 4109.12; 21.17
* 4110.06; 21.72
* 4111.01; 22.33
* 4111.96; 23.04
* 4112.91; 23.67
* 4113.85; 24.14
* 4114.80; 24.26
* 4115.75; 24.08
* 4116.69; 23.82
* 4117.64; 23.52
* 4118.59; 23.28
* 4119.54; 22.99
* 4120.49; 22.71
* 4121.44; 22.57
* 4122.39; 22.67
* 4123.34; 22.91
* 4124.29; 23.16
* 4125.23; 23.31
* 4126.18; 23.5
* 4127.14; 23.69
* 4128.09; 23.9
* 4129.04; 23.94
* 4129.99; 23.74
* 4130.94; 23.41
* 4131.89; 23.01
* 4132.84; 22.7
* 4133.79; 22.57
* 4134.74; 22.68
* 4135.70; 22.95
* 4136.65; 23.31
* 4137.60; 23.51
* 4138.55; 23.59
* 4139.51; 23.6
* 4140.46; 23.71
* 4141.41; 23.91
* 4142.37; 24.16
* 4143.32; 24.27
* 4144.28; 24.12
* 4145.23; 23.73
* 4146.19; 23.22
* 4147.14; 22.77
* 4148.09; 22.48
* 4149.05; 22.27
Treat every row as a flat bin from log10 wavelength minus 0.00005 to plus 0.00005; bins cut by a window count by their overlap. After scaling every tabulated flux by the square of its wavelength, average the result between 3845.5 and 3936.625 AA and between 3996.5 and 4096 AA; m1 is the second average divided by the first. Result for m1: 1.63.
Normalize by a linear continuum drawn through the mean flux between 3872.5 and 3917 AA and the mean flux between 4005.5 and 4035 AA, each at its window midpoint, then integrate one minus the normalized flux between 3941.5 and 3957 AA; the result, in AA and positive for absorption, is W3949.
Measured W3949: 1.8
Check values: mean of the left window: 16.2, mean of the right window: 24.2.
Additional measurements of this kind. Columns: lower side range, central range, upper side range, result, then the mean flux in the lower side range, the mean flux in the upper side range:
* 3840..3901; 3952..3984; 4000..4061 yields 8.3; 14.9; 23.8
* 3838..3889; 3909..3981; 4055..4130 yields 8.5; 14.6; 22.3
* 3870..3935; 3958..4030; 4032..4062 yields 2.7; 15.8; 23.4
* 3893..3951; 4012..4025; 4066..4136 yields -3.5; 16.1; 22.4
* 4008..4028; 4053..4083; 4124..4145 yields 1.9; 24.5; 23.5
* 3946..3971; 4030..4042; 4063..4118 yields -3.2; 14.8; 22.1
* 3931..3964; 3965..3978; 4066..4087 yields 3.5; 14.9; 23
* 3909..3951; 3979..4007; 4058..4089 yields -4.4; 15.7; 22.8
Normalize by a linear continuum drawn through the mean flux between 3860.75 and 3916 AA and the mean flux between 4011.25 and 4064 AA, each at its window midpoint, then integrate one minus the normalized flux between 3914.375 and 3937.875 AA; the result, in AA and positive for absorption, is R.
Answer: 4.23 AA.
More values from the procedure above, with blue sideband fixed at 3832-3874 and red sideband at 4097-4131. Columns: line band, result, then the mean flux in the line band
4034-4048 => -3.01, 23.7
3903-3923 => -3.56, 18.5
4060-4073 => -1.27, 22.3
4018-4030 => -3.15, 24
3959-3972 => 4.37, 11.5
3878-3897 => 1.25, 14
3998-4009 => -2.72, 23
